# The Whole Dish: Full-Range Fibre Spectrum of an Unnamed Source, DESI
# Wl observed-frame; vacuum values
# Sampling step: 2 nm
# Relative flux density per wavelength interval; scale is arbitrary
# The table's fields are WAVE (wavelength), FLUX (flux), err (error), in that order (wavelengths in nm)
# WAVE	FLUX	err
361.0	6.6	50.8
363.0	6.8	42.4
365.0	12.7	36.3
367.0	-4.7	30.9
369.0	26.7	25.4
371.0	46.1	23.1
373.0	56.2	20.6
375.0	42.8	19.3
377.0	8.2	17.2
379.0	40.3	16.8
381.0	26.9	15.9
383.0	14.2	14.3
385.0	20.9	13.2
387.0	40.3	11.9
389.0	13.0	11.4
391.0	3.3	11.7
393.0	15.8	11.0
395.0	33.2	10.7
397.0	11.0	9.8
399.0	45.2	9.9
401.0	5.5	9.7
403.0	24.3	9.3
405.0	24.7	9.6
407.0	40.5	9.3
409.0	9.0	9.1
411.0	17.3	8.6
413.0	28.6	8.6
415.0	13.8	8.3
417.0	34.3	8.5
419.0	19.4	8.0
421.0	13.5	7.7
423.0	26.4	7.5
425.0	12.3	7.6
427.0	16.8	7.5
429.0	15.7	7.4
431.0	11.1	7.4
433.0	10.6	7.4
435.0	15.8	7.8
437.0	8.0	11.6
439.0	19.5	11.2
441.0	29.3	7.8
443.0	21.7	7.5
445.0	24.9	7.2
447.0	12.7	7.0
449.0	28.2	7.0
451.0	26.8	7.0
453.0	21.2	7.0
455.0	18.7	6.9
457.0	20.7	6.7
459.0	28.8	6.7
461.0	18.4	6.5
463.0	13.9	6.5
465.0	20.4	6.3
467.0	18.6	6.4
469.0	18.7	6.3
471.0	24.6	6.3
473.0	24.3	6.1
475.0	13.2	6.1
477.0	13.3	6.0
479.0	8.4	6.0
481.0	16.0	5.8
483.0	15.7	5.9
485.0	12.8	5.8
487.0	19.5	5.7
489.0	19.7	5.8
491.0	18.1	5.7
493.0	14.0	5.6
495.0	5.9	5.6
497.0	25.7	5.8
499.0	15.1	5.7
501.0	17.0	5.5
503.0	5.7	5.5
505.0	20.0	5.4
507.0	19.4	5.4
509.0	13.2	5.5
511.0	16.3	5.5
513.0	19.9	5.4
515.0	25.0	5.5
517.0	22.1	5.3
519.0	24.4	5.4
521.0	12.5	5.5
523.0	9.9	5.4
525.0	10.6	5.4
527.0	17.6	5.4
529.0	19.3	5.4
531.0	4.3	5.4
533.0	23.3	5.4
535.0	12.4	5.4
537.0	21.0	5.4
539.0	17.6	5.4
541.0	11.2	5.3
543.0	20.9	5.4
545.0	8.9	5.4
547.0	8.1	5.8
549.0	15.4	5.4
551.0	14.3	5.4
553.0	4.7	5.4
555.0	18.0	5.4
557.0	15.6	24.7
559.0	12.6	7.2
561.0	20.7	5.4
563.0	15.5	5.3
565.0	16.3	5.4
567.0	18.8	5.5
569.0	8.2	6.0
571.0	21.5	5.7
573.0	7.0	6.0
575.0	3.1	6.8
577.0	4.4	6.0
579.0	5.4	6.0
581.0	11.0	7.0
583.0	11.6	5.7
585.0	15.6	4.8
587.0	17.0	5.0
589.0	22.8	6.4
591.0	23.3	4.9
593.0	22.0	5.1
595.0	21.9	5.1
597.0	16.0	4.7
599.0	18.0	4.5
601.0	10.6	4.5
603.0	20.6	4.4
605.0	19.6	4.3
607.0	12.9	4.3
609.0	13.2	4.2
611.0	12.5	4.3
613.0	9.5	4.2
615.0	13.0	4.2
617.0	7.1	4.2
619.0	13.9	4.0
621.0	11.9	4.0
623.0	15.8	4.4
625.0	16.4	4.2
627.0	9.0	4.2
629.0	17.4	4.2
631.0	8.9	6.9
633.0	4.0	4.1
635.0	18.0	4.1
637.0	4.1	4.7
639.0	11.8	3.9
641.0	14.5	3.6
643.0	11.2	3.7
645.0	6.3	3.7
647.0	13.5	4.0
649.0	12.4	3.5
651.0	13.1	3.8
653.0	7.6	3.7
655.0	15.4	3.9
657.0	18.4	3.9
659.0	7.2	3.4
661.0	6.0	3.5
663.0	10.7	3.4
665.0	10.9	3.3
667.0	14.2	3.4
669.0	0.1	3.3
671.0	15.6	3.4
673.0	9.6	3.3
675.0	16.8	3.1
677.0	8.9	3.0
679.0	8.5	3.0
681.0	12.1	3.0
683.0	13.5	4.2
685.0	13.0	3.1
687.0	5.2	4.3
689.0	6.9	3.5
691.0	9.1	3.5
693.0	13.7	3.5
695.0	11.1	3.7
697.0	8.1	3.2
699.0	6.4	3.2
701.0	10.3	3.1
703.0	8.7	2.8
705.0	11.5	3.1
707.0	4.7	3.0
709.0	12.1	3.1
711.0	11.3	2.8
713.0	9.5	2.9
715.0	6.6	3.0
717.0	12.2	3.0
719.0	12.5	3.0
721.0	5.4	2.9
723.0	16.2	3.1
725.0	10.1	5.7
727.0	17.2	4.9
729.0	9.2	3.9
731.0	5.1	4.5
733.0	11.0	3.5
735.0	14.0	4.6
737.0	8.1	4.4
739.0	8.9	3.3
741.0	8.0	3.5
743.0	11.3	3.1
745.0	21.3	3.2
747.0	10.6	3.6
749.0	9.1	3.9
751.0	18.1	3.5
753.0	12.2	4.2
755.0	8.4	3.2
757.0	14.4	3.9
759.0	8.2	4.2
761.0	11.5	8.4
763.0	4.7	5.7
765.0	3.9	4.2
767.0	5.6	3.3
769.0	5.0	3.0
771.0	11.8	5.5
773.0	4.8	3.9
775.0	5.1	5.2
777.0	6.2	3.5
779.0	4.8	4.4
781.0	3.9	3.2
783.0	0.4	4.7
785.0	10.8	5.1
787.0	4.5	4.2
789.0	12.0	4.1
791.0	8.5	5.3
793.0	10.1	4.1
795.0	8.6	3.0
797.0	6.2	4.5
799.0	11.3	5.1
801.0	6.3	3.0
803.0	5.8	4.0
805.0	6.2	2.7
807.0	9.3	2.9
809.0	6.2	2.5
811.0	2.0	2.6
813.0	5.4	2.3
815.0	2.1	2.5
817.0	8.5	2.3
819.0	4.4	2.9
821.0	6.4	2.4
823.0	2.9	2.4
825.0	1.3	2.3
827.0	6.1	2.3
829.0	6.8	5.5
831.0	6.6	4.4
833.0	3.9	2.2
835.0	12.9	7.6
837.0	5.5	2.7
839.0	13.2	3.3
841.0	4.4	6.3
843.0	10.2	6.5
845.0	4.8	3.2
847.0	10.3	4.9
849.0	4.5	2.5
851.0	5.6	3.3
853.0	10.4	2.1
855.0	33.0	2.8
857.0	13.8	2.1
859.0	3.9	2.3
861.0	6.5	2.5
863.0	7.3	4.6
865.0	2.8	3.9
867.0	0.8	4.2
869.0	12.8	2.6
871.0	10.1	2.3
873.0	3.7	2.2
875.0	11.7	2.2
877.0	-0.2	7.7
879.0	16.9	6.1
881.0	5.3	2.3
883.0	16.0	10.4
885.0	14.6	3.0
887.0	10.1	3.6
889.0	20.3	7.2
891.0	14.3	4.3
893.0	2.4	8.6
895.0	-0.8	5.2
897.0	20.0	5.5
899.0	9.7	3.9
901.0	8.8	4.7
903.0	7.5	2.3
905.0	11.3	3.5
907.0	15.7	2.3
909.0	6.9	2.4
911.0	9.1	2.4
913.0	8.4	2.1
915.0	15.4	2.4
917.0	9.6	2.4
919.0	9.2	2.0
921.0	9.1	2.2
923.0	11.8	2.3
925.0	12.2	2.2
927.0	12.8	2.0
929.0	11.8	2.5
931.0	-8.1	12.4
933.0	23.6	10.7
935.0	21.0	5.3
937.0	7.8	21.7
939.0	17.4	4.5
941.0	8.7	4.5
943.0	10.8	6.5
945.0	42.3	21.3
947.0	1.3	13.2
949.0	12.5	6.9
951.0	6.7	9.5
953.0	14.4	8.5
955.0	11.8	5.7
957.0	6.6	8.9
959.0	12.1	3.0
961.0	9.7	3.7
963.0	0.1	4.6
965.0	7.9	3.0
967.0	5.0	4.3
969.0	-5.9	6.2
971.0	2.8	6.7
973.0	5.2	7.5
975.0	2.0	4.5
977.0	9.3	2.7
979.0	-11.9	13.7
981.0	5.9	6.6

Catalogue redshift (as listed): 1.295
